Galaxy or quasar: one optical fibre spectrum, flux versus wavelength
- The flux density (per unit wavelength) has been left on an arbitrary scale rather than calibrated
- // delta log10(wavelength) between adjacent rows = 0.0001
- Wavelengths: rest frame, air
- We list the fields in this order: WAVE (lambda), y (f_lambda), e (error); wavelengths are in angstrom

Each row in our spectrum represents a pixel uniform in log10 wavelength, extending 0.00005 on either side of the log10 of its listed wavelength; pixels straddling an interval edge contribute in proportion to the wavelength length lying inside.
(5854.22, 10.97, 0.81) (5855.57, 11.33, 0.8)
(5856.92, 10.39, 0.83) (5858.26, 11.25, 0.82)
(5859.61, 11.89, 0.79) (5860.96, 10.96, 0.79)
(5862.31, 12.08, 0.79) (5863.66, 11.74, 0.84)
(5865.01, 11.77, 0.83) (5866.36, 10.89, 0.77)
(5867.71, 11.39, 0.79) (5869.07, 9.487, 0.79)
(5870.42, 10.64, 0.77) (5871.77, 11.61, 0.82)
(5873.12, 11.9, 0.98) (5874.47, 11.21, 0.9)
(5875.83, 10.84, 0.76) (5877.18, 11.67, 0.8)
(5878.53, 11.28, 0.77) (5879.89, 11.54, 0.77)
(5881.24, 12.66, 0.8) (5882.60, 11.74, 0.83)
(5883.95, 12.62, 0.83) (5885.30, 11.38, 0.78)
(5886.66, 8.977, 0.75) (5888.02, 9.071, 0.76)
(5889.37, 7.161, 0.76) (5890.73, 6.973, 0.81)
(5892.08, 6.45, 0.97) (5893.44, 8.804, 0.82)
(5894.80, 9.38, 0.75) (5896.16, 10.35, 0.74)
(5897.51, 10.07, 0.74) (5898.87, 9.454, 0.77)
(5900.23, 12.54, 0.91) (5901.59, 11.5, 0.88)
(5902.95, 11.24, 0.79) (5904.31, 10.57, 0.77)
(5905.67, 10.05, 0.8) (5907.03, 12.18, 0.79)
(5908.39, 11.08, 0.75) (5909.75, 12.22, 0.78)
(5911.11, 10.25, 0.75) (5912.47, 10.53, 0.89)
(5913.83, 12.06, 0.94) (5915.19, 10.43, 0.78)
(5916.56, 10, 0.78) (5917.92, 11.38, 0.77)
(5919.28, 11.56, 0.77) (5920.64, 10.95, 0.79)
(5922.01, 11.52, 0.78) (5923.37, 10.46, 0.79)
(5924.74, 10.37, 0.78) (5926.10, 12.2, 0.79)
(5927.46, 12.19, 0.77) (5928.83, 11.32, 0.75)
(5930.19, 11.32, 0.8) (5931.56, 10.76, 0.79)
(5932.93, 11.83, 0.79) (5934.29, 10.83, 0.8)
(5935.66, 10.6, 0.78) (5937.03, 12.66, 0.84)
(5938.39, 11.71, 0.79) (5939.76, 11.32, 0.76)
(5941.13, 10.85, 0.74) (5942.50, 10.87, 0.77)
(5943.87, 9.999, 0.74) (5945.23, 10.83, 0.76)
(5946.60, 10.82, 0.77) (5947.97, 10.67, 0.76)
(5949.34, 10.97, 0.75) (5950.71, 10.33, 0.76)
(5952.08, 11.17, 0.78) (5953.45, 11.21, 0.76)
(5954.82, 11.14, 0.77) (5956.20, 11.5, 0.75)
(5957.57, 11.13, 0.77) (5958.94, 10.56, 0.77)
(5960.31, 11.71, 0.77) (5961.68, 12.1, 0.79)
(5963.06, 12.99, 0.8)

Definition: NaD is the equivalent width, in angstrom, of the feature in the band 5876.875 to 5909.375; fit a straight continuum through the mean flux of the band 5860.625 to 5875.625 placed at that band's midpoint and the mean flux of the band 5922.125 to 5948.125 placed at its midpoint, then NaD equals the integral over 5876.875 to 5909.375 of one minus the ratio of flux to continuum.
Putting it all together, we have 2.4 angstrom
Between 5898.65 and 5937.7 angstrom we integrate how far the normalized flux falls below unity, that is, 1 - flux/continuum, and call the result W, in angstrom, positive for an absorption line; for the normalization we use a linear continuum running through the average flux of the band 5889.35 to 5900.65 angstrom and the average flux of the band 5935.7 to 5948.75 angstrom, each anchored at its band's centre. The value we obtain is -4.6 angstrom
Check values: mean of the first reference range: 9.05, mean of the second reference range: 11.1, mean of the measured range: 11.2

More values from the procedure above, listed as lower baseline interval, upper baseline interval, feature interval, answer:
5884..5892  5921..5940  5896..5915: -2.2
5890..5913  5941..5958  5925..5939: -1.1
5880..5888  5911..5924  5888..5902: 2.4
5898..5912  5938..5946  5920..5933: -0.3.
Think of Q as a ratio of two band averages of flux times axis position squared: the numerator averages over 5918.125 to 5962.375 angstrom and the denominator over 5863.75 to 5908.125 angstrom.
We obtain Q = 1.1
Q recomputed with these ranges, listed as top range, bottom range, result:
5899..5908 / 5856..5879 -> 1.01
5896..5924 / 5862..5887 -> 0.98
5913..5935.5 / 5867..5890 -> 1.04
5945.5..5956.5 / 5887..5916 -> 1.10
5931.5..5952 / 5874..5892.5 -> 1.09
